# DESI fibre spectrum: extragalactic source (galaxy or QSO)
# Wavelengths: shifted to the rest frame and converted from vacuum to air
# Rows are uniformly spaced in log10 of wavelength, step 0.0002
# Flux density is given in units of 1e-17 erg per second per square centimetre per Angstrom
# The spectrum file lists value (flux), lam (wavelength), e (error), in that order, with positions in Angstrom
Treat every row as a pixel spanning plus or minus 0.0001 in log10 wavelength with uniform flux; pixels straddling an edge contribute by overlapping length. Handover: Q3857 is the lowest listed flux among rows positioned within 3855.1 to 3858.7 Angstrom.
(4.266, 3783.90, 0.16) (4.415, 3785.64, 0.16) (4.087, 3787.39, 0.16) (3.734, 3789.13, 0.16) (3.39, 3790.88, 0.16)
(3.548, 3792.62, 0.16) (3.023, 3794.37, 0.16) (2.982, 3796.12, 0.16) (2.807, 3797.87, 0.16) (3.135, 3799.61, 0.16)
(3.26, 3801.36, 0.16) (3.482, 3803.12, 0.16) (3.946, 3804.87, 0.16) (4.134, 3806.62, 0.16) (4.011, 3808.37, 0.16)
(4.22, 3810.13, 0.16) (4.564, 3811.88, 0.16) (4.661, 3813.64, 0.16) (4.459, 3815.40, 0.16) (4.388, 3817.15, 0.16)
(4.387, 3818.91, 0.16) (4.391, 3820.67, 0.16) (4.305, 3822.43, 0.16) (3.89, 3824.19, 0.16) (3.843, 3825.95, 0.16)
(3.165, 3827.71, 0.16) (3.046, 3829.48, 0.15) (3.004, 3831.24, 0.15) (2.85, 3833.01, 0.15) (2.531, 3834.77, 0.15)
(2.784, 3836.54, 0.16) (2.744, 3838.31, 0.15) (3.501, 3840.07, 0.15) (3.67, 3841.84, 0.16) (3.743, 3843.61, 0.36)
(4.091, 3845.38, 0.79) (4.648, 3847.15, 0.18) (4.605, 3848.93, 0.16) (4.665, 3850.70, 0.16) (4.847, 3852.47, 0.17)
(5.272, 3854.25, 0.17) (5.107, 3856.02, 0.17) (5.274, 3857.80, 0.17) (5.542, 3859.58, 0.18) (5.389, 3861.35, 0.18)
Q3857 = 5.107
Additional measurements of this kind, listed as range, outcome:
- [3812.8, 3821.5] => 4.387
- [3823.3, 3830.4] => 3.046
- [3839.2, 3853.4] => 3.501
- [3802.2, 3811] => 3.482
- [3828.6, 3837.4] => 2.531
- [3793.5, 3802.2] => 2.807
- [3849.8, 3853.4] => 4.665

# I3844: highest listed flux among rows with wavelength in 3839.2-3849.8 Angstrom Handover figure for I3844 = 4.648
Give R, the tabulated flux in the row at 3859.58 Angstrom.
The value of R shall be 5.542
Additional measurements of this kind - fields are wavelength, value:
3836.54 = 2.784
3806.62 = 4.134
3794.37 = 3.023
